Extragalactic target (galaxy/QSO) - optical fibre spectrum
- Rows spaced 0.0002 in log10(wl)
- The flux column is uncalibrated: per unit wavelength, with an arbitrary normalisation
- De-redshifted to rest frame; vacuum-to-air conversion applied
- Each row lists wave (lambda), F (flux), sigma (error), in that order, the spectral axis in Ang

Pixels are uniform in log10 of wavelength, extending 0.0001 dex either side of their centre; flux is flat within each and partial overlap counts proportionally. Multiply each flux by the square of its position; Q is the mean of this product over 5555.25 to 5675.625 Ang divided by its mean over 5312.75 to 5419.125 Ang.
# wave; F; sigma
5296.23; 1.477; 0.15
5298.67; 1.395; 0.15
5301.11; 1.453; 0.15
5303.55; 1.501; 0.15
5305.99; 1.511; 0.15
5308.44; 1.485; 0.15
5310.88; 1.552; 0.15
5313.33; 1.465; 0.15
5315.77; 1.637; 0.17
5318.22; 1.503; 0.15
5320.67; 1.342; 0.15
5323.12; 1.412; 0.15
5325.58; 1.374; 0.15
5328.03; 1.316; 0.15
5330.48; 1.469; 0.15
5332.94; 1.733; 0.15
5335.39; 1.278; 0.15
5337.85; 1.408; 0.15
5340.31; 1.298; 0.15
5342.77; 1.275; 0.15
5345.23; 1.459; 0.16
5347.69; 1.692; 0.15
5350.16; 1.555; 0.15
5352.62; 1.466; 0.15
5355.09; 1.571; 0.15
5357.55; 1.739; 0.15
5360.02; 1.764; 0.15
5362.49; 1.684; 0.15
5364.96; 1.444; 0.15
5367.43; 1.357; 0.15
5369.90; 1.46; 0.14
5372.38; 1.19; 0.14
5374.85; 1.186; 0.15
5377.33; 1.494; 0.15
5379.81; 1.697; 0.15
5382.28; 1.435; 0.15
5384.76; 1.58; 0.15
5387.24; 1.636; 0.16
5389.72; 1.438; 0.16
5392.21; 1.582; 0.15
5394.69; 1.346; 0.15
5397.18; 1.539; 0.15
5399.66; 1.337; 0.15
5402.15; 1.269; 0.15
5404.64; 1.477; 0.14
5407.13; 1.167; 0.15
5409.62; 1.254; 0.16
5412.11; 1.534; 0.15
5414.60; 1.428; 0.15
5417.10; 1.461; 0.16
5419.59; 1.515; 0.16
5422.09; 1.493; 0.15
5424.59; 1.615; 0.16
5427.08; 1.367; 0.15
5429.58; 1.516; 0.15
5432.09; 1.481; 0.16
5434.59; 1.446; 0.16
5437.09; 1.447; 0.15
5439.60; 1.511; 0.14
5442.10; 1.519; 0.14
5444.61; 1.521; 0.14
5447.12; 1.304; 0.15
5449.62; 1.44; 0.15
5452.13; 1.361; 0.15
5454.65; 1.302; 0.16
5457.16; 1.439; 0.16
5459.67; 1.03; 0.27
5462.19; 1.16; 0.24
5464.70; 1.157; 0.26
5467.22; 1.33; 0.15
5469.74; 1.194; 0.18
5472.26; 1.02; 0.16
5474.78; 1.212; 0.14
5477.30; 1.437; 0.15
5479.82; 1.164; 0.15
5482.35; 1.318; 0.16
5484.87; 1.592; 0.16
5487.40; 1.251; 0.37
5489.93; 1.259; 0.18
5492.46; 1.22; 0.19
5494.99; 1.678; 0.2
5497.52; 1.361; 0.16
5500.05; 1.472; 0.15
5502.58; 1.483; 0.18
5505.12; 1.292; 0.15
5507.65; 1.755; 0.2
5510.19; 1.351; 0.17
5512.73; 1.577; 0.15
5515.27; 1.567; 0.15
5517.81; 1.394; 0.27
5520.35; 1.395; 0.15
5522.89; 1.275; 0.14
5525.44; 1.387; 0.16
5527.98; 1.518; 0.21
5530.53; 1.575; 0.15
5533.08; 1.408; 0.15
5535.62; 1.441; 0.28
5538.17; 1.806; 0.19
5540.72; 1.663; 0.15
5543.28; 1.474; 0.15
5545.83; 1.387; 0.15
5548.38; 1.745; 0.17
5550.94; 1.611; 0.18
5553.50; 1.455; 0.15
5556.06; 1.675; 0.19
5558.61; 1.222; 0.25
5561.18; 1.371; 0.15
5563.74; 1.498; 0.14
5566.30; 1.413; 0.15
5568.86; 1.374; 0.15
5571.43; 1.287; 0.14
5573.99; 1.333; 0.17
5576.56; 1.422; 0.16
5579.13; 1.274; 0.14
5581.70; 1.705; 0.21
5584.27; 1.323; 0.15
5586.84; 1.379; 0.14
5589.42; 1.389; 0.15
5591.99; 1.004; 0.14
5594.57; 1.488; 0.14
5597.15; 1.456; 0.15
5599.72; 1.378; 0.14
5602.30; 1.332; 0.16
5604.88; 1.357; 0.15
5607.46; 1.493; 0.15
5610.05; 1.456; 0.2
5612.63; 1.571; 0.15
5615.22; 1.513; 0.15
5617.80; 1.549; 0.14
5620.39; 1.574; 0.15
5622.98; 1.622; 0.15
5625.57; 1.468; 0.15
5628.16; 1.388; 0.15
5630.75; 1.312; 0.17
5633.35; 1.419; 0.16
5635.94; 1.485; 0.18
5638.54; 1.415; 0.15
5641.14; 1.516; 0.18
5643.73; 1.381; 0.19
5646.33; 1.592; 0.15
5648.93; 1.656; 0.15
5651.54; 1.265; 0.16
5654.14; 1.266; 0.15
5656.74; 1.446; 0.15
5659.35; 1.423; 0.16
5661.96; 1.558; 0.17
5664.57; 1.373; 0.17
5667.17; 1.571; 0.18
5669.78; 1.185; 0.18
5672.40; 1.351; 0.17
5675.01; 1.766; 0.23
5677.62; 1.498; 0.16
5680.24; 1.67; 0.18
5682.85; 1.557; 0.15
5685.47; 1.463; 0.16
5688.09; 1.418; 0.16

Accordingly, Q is 1.07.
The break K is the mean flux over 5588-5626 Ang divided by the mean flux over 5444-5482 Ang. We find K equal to 1.1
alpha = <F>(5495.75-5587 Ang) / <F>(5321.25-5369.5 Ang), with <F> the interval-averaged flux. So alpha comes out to 0.99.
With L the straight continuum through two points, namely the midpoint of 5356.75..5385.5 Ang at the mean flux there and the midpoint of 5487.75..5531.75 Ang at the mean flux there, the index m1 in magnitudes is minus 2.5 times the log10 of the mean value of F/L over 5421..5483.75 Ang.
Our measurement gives 0.087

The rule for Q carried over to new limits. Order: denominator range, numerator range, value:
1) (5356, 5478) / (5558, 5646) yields 1.07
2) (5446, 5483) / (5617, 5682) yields 1.25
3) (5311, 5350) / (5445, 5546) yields 1.02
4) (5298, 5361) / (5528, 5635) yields 1.07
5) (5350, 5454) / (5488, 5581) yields 1.04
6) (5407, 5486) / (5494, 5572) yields 1.12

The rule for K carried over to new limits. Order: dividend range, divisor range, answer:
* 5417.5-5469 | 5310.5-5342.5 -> 0.97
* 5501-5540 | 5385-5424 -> 1.03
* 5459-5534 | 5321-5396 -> 0.92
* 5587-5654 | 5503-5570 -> 0.97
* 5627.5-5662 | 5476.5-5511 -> 1.02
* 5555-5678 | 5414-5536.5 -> 1.03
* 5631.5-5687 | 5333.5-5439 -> 1.00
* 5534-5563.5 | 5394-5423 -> 1.09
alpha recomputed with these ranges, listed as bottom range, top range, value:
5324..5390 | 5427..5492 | 0.90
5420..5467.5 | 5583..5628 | 1.03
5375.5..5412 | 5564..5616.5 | 0.97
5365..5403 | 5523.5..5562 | 1.05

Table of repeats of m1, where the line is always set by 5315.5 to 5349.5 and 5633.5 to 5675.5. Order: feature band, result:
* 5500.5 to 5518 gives -0.04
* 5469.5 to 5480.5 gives 0.19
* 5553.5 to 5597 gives 0.04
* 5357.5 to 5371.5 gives -0.08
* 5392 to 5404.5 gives 0.03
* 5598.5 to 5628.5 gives -0.02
